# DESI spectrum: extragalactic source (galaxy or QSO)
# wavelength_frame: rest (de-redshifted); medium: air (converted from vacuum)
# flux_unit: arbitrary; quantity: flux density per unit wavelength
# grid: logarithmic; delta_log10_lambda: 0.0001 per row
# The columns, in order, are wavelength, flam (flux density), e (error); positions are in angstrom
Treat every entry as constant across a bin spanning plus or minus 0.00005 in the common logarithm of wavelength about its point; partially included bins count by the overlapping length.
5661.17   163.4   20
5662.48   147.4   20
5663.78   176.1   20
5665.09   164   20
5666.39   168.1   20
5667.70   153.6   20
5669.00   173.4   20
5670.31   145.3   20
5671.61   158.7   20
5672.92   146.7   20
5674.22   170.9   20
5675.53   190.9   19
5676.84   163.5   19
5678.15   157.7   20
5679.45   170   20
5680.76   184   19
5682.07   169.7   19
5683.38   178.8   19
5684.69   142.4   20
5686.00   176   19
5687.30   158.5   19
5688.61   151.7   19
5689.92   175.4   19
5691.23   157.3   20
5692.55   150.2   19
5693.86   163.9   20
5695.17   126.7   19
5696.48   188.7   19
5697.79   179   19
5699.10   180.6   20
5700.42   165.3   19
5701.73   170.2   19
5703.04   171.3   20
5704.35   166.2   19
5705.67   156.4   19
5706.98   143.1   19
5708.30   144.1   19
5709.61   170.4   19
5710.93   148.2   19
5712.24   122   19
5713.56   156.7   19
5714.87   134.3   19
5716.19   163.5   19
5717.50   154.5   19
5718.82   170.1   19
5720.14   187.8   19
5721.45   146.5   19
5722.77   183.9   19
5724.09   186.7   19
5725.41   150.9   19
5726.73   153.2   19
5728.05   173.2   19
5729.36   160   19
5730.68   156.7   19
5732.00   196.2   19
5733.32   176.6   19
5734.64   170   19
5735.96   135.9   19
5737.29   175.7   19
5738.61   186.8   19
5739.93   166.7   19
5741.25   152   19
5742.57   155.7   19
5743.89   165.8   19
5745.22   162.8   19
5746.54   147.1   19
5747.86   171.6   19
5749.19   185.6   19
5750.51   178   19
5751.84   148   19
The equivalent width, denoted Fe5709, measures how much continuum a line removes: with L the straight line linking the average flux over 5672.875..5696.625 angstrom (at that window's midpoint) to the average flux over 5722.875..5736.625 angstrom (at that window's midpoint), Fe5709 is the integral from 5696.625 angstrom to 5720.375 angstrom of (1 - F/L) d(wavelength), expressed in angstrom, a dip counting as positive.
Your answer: 0.7 angstrom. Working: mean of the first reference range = 164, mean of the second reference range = 167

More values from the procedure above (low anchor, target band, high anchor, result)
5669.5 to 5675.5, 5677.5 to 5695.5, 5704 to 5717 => -0.7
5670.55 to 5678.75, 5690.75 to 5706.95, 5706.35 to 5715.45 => -1.3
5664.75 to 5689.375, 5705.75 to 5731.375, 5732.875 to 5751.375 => 1.1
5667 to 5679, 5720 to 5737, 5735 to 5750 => -0.3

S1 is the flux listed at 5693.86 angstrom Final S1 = 163.9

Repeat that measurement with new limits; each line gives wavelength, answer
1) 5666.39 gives 168.1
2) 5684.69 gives 142.4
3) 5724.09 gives 186.7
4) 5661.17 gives 163.4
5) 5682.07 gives 169.7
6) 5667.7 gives 153.6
